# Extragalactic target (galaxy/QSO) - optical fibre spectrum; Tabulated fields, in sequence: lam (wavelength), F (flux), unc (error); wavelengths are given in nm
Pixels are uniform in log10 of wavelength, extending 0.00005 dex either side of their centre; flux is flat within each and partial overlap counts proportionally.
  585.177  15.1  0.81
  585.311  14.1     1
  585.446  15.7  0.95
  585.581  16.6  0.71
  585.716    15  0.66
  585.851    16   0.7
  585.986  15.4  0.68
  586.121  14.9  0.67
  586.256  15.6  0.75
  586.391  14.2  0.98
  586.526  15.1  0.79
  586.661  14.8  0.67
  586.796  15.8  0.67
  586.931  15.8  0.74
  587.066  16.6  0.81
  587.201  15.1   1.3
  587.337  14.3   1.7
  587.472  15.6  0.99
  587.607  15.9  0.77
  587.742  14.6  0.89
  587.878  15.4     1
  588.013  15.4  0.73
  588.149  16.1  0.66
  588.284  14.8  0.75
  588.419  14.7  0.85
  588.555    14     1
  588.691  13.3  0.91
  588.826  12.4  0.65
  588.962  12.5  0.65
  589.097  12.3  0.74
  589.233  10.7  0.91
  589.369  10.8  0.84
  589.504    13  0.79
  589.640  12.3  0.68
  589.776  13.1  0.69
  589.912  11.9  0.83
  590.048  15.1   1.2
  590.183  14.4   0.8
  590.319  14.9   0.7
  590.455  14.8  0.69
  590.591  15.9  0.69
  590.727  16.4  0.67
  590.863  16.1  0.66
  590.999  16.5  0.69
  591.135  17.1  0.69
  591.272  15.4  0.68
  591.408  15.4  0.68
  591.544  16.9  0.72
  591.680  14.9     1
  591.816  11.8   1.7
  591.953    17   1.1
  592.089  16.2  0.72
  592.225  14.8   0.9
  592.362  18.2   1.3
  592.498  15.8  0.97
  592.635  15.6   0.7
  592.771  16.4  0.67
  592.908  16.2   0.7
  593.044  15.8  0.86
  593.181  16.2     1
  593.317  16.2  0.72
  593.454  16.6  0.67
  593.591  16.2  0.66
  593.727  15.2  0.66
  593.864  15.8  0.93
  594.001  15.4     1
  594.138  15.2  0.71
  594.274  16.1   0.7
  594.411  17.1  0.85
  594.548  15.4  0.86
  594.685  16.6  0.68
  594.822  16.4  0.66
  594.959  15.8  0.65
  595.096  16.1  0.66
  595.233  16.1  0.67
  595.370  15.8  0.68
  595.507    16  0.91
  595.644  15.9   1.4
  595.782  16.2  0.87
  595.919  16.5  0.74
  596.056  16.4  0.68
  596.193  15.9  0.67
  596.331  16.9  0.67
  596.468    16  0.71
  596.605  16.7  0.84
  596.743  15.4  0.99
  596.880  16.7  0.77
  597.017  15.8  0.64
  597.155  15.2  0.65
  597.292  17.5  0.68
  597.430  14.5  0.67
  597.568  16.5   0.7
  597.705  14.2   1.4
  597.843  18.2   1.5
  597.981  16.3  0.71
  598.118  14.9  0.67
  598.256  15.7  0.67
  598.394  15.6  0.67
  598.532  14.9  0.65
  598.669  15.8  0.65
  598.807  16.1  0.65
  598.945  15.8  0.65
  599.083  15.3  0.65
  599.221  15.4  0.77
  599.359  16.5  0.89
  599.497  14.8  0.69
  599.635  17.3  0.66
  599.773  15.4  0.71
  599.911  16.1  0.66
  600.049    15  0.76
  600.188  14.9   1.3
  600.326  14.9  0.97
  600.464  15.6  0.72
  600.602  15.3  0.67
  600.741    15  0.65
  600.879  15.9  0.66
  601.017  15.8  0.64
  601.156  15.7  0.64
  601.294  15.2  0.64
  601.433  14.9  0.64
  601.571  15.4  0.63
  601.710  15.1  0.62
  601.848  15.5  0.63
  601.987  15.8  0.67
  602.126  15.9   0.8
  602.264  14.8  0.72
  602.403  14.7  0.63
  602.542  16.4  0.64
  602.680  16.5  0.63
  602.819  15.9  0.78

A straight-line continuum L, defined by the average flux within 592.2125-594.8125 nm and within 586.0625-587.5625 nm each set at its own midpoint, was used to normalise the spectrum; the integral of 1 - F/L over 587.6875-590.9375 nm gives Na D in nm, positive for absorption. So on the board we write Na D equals 0.34 nm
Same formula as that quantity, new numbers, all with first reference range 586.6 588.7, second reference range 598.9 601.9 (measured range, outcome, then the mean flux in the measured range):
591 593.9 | -0.11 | 15.9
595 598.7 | -0.14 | 16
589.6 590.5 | 0.08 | 13.8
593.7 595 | -0.05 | 15.9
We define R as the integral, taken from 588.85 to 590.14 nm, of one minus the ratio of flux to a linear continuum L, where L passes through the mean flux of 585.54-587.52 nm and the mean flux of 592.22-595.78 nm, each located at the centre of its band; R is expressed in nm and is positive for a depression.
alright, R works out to 0.26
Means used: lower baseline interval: 15.4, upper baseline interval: 16.1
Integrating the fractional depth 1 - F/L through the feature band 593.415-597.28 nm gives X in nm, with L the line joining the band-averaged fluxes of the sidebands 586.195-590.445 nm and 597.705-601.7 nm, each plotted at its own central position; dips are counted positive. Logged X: -0.26 nm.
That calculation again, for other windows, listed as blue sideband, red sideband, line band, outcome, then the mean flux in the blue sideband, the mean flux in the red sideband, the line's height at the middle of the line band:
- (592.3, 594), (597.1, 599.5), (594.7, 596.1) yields -0.014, 16.1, 15.8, 16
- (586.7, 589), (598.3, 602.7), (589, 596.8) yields -0.148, 14.9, 15.5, 15.1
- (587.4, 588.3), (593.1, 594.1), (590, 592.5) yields 0.008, 15.4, 15.9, 15.7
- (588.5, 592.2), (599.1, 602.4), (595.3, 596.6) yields -0.112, 14.3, 15.5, 14.9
